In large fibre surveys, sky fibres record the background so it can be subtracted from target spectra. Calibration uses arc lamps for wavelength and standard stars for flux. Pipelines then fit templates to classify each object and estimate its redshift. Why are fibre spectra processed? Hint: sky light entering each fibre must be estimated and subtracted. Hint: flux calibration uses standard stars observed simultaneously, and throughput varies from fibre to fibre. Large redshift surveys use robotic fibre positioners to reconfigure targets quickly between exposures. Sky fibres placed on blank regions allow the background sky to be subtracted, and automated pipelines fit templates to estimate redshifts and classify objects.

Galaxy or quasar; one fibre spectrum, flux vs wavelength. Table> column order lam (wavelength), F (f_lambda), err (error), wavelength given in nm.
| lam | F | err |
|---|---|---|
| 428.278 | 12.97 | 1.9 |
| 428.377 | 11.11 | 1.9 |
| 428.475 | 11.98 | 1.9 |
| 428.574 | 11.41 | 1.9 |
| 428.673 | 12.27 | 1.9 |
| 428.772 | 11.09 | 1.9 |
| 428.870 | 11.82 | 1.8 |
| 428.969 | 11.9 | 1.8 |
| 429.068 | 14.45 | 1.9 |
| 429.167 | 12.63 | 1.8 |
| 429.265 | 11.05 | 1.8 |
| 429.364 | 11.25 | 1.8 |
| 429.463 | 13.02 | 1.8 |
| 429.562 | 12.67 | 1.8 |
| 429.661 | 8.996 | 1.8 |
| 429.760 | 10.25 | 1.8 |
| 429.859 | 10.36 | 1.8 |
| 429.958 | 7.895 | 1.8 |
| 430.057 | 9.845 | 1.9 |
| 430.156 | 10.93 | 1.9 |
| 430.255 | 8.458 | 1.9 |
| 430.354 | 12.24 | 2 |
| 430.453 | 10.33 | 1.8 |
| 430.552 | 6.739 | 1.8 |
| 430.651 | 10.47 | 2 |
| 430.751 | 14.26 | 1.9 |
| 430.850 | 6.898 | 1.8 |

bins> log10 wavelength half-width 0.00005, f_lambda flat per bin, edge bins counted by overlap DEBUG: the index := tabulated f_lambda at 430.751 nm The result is 14.26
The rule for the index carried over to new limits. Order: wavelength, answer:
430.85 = 6.898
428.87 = 11.82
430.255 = 8.458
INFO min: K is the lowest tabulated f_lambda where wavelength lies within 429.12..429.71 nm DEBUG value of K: 8.996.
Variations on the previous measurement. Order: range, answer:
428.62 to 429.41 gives 11.05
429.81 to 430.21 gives 7.895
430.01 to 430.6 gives 6.739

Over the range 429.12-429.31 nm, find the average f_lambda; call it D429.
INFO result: 11.9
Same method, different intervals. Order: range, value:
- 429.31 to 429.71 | 11.5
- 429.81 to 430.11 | 9.38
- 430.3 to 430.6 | 9.78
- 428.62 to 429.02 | 11.8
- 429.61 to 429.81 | 9.64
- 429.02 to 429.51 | 12.5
